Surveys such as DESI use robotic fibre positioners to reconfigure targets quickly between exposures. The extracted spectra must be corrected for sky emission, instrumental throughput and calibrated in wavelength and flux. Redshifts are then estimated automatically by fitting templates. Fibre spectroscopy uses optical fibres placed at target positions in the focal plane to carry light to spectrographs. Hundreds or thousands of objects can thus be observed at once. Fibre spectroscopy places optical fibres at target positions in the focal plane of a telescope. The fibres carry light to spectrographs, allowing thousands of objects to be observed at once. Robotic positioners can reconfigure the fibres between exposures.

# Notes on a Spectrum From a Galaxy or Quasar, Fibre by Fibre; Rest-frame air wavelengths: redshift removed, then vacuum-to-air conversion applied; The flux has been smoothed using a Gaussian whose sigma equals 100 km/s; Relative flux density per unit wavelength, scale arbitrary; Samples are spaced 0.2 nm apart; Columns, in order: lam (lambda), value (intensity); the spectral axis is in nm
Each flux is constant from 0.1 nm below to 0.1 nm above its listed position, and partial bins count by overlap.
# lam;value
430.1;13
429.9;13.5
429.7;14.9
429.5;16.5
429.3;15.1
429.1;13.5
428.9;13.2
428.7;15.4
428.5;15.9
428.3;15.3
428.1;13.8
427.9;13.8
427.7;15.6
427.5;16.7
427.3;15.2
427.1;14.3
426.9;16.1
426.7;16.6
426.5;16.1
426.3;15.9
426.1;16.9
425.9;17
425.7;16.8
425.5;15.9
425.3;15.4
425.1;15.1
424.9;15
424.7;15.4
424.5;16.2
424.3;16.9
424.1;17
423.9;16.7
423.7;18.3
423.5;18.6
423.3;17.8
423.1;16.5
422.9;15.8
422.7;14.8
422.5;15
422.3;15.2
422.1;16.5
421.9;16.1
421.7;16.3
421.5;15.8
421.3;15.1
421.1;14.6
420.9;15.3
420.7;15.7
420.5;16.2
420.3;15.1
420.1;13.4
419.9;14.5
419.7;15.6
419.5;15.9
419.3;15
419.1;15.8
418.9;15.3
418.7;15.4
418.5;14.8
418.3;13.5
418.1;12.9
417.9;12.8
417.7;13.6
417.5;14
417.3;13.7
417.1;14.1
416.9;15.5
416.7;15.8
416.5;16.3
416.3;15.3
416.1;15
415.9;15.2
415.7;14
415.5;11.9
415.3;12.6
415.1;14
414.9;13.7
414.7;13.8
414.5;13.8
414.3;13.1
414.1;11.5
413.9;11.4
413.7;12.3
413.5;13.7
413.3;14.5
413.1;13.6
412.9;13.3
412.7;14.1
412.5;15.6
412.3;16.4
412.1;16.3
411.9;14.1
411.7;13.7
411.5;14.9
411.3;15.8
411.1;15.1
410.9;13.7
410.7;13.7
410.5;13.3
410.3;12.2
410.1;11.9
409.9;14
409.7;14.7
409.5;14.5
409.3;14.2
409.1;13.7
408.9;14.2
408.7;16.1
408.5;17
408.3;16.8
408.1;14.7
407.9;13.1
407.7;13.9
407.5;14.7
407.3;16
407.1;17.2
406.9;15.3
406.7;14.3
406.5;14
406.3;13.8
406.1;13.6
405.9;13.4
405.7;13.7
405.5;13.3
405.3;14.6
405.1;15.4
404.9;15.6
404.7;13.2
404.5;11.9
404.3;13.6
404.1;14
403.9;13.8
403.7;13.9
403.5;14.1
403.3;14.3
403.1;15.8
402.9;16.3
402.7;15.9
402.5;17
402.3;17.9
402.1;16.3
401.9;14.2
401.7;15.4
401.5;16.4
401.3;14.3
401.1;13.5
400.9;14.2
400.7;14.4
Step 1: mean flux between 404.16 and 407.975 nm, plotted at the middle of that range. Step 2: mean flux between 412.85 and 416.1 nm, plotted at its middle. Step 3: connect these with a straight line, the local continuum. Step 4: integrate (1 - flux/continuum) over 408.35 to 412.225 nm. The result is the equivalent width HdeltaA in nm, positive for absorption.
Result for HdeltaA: -0.178 nm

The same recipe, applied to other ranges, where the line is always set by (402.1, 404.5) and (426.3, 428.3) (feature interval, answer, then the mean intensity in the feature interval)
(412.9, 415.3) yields 0.32 nm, 13.2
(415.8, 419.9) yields 0.13 nm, 14.8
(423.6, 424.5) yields -0.10 nm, 17.1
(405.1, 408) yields 0.14 nm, 14.4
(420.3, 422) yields -0.03 nm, 15.6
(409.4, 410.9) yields 0.16 nm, 13.5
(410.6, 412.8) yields 0.05 nm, 14.9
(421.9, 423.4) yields -0.06 nm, 16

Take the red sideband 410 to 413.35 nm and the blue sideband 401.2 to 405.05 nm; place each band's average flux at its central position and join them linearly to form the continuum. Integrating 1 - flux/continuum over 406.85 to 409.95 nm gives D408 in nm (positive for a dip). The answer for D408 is -0.11 nm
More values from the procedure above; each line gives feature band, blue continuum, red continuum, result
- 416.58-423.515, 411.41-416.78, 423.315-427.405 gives 0.04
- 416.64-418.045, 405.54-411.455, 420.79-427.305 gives 0.11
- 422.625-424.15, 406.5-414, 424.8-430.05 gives -0.19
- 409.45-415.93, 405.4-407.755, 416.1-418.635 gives 0.27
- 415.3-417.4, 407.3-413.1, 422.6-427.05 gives 0.10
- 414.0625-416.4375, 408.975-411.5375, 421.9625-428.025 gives 0.15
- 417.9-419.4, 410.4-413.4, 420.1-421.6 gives 0.05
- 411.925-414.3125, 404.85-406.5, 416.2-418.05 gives 0.09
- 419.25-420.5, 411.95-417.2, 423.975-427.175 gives 0.00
